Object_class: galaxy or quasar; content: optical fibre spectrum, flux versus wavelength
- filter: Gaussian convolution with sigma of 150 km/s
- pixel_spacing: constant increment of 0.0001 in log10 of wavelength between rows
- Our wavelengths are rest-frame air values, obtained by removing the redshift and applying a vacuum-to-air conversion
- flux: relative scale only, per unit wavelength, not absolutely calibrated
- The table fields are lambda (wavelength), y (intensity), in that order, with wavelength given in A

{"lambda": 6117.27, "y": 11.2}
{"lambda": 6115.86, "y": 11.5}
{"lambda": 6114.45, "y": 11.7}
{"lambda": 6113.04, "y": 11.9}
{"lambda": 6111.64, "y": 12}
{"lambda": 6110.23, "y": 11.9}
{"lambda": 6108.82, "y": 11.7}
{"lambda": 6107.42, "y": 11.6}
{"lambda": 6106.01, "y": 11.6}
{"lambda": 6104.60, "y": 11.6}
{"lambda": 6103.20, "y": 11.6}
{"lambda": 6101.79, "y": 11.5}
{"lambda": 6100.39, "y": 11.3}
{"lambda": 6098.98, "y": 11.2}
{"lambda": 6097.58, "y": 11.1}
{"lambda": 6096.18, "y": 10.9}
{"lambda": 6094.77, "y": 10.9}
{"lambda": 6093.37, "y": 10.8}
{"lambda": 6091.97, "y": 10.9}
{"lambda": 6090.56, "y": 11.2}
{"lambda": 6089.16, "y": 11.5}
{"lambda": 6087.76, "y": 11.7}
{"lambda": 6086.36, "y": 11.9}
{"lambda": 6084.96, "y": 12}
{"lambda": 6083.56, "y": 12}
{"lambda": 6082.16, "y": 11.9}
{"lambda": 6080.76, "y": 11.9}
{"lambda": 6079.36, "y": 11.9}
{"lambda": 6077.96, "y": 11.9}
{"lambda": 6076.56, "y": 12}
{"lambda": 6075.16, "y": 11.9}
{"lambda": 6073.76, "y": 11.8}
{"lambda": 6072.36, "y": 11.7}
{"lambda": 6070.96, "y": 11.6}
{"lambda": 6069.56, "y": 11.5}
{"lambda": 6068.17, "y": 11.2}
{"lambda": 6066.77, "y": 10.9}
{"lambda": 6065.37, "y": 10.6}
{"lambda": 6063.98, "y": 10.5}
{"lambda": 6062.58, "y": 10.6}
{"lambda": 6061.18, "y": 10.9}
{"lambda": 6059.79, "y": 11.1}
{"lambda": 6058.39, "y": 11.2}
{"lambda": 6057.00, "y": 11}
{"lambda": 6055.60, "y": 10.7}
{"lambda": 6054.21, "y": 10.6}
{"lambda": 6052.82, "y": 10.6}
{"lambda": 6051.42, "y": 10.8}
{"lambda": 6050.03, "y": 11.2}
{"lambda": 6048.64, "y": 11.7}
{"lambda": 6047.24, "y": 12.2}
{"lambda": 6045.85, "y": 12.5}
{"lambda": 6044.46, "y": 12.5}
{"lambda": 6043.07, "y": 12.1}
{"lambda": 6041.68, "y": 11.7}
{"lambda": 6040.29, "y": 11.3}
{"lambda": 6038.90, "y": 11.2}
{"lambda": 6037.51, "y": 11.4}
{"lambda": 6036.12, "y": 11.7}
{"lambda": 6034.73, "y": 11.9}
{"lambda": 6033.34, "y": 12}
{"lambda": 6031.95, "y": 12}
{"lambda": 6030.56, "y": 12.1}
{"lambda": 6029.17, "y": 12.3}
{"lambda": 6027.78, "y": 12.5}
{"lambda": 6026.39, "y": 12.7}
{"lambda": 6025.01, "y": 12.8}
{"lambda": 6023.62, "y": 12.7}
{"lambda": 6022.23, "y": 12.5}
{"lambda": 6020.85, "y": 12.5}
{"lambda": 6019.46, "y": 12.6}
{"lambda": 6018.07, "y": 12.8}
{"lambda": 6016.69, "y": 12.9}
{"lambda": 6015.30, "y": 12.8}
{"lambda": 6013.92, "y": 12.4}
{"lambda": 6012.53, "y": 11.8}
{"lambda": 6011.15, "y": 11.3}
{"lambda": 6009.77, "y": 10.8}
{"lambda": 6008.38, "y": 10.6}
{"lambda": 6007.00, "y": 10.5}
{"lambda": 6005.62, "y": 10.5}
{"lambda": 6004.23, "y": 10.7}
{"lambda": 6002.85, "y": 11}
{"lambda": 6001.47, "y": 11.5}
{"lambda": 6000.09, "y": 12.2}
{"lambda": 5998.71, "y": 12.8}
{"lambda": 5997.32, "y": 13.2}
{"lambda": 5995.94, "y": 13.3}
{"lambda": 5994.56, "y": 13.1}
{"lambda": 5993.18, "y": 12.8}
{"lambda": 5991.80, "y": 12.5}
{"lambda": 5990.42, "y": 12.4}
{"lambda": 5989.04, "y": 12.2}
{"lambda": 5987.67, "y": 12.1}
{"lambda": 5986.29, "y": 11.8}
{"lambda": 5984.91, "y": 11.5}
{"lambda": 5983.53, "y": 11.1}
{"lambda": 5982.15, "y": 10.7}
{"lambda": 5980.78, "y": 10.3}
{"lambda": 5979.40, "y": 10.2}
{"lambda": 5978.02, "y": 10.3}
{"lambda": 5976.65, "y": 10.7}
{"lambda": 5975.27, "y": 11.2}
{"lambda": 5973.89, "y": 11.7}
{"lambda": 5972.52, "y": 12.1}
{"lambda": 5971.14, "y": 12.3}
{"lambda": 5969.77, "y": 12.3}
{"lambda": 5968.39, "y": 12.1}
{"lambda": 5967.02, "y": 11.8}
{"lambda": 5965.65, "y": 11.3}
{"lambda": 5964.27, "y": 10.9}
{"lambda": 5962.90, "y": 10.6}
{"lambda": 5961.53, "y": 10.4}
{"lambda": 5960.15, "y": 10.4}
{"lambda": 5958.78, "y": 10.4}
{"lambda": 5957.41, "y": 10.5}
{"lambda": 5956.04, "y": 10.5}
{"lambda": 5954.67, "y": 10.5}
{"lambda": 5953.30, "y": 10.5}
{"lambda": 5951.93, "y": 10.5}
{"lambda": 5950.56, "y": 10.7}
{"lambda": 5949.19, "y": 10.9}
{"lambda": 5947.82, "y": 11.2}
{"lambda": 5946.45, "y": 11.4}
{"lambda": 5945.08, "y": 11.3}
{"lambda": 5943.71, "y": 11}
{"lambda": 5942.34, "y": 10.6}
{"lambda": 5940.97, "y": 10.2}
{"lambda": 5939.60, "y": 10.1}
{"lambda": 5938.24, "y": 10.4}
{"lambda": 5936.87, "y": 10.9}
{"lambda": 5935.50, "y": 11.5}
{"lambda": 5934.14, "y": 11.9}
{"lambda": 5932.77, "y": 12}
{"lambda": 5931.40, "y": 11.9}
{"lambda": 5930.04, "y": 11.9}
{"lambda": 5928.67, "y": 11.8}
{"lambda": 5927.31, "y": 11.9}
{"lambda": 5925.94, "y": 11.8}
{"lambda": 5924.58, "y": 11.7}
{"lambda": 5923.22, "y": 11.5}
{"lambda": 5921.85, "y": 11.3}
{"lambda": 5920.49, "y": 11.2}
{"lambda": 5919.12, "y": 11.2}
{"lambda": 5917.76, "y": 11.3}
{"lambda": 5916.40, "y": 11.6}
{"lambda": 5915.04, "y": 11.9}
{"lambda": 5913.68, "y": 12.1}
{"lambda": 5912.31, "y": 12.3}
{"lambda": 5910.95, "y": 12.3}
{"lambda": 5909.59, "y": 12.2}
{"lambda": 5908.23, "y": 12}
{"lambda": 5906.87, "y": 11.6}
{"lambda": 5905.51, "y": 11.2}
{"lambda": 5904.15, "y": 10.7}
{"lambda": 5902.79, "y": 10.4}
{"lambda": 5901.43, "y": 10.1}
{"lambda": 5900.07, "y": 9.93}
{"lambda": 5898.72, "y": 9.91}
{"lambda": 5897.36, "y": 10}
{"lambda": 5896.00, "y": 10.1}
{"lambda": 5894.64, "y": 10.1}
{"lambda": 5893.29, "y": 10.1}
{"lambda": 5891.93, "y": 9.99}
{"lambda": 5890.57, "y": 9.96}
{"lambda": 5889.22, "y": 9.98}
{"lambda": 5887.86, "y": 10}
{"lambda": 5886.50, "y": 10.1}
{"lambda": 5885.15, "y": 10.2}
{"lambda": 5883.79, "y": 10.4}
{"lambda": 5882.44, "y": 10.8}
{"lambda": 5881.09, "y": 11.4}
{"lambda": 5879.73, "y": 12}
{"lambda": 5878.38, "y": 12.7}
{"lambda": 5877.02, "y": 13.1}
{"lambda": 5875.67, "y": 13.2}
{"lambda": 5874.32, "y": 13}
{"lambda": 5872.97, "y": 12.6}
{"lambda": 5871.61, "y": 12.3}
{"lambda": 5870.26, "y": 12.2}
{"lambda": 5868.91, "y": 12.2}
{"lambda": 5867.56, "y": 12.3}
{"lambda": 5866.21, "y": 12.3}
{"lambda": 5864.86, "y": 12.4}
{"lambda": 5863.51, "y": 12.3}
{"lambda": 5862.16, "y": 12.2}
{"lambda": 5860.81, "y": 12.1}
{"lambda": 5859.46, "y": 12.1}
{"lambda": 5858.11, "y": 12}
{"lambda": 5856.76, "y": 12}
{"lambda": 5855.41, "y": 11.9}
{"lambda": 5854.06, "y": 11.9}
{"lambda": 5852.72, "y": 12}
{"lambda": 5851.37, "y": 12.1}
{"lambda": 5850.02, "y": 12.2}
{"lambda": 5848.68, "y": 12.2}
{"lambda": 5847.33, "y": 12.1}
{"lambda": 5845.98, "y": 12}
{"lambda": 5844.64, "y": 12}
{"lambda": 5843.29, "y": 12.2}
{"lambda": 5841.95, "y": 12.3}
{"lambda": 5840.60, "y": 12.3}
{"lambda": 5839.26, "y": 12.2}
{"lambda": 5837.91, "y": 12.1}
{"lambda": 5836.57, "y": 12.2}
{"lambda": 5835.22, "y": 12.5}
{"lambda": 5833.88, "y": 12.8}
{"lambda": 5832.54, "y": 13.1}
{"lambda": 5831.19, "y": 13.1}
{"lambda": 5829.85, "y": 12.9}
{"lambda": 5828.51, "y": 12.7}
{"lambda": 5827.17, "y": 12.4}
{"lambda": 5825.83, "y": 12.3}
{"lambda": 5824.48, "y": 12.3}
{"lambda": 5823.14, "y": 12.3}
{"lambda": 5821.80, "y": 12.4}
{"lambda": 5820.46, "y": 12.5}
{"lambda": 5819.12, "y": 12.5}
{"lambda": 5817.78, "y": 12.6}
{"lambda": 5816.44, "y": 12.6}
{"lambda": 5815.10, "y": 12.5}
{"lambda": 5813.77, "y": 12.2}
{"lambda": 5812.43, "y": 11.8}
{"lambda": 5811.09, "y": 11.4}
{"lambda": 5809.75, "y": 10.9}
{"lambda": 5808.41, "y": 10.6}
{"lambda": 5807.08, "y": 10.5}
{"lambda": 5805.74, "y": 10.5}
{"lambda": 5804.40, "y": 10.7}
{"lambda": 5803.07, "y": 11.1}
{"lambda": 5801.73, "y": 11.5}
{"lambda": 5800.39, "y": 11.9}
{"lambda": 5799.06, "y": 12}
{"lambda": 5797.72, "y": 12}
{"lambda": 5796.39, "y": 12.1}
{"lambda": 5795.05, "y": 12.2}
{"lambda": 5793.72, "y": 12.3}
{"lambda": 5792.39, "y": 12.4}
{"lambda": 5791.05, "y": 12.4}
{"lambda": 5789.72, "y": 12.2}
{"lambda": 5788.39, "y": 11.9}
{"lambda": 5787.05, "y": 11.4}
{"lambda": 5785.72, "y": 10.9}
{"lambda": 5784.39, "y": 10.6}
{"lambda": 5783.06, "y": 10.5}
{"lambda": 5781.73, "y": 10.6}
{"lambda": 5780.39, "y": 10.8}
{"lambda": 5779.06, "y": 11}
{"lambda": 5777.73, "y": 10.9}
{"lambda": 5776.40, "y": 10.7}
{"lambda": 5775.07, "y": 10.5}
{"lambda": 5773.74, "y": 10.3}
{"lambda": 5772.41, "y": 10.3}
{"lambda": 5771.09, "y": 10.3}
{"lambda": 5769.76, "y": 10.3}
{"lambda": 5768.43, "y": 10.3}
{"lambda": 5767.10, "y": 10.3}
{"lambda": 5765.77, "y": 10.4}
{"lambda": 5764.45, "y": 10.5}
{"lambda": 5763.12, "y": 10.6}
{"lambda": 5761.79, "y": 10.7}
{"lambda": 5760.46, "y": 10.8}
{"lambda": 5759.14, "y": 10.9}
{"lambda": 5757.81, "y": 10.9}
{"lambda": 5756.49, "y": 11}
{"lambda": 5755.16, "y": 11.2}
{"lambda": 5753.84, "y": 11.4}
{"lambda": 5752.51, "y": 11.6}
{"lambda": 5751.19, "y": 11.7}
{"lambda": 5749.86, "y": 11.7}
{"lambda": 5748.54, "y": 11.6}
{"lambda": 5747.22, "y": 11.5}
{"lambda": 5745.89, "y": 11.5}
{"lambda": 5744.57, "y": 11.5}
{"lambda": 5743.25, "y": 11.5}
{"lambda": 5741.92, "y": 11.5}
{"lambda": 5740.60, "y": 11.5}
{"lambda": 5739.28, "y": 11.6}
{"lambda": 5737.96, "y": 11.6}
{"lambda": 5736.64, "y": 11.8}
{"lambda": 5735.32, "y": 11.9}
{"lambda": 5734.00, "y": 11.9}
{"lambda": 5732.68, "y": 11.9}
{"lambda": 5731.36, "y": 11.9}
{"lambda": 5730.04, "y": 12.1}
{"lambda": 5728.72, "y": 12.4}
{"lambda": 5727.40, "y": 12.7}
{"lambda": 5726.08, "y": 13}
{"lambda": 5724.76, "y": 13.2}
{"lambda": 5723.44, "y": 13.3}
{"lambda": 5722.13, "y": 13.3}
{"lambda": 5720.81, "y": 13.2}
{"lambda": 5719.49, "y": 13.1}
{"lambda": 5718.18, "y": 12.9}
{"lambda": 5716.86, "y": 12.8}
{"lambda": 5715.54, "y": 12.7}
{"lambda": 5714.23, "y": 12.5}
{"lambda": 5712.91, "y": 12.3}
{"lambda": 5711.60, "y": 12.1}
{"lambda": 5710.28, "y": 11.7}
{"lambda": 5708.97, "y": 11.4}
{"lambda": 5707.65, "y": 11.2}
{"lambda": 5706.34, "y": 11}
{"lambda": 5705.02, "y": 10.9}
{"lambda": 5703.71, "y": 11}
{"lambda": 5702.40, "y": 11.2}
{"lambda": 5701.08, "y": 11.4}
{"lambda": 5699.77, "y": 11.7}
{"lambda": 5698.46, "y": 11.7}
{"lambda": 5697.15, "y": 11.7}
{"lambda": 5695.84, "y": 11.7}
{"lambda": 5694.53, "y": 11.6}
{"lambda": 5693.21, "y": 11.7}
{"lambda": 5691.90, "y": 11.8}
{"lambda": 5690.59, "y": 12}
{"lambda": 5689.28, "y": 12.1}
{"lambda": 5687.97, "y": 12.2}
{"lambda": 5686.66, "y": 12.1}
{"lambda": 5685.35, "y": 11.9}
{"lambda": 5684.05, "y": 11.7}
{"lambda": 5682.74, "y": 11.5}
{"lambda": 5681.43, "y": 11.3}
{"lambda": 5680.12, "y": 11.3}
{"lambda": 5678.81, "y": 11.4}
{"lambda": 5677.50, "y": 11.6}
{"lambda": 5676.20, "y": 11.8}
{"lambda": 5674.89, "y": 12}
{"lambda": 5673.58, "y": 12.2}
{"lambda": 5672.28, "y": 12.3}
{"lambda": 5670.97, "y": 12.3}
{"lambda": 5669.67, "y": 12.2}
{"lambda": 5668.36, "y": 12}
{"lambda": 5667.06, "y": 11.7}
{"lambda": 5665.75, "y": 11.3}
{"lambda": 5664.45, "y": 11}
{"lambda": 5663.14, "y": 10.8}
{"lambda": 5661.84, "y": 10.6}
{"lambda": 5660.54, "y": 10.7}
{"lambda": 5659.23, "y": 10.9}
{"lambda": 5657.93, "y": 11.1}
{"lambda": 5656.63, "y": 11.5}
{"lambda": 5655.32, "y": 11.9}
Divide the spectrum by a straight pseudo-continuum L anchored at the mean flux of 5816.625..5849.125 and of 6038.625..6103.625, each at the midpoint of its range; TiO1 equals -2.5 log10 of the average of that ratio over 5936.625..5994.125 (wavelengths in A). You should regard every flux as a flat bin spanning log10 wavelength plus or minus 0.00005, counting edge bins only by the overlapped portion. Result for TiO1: 0.067 mag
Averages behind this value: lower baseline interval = 12.4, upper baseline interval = 11.4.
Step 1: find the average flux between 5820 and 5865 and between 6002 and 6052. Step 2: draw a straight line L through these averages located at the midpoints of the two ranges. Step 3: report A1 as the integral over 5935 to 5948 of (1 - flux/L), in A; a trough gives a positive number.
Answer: 1.32 A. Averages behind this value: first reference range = 12.3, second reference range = 11.9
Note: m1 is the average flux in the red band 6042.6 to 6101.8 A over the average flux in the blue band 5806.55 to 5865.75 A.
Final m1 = 0.94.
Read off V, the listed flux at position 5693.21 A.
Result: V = 11.7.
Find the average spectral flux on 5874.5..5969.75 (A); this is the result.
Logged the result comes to 11.1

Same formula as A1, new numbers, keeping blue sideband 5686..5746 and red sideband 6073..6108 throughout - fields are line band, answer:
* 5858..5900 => 1.47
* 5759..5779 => 2.36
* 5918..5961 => 2.36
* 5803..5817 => 0.63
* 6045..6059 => 0.39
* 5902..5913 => 0.18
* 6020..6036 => -1.00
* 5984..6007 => -0.76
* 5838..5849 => -0.29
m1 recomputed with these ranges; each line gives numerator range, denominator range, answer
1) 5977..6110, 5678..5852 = 0.99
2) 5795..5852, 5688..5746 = 1.01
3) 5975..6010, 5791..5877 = 0.95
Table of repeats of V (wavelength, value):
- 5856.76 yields 12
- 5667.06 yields 11.7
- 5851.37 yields 12.1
